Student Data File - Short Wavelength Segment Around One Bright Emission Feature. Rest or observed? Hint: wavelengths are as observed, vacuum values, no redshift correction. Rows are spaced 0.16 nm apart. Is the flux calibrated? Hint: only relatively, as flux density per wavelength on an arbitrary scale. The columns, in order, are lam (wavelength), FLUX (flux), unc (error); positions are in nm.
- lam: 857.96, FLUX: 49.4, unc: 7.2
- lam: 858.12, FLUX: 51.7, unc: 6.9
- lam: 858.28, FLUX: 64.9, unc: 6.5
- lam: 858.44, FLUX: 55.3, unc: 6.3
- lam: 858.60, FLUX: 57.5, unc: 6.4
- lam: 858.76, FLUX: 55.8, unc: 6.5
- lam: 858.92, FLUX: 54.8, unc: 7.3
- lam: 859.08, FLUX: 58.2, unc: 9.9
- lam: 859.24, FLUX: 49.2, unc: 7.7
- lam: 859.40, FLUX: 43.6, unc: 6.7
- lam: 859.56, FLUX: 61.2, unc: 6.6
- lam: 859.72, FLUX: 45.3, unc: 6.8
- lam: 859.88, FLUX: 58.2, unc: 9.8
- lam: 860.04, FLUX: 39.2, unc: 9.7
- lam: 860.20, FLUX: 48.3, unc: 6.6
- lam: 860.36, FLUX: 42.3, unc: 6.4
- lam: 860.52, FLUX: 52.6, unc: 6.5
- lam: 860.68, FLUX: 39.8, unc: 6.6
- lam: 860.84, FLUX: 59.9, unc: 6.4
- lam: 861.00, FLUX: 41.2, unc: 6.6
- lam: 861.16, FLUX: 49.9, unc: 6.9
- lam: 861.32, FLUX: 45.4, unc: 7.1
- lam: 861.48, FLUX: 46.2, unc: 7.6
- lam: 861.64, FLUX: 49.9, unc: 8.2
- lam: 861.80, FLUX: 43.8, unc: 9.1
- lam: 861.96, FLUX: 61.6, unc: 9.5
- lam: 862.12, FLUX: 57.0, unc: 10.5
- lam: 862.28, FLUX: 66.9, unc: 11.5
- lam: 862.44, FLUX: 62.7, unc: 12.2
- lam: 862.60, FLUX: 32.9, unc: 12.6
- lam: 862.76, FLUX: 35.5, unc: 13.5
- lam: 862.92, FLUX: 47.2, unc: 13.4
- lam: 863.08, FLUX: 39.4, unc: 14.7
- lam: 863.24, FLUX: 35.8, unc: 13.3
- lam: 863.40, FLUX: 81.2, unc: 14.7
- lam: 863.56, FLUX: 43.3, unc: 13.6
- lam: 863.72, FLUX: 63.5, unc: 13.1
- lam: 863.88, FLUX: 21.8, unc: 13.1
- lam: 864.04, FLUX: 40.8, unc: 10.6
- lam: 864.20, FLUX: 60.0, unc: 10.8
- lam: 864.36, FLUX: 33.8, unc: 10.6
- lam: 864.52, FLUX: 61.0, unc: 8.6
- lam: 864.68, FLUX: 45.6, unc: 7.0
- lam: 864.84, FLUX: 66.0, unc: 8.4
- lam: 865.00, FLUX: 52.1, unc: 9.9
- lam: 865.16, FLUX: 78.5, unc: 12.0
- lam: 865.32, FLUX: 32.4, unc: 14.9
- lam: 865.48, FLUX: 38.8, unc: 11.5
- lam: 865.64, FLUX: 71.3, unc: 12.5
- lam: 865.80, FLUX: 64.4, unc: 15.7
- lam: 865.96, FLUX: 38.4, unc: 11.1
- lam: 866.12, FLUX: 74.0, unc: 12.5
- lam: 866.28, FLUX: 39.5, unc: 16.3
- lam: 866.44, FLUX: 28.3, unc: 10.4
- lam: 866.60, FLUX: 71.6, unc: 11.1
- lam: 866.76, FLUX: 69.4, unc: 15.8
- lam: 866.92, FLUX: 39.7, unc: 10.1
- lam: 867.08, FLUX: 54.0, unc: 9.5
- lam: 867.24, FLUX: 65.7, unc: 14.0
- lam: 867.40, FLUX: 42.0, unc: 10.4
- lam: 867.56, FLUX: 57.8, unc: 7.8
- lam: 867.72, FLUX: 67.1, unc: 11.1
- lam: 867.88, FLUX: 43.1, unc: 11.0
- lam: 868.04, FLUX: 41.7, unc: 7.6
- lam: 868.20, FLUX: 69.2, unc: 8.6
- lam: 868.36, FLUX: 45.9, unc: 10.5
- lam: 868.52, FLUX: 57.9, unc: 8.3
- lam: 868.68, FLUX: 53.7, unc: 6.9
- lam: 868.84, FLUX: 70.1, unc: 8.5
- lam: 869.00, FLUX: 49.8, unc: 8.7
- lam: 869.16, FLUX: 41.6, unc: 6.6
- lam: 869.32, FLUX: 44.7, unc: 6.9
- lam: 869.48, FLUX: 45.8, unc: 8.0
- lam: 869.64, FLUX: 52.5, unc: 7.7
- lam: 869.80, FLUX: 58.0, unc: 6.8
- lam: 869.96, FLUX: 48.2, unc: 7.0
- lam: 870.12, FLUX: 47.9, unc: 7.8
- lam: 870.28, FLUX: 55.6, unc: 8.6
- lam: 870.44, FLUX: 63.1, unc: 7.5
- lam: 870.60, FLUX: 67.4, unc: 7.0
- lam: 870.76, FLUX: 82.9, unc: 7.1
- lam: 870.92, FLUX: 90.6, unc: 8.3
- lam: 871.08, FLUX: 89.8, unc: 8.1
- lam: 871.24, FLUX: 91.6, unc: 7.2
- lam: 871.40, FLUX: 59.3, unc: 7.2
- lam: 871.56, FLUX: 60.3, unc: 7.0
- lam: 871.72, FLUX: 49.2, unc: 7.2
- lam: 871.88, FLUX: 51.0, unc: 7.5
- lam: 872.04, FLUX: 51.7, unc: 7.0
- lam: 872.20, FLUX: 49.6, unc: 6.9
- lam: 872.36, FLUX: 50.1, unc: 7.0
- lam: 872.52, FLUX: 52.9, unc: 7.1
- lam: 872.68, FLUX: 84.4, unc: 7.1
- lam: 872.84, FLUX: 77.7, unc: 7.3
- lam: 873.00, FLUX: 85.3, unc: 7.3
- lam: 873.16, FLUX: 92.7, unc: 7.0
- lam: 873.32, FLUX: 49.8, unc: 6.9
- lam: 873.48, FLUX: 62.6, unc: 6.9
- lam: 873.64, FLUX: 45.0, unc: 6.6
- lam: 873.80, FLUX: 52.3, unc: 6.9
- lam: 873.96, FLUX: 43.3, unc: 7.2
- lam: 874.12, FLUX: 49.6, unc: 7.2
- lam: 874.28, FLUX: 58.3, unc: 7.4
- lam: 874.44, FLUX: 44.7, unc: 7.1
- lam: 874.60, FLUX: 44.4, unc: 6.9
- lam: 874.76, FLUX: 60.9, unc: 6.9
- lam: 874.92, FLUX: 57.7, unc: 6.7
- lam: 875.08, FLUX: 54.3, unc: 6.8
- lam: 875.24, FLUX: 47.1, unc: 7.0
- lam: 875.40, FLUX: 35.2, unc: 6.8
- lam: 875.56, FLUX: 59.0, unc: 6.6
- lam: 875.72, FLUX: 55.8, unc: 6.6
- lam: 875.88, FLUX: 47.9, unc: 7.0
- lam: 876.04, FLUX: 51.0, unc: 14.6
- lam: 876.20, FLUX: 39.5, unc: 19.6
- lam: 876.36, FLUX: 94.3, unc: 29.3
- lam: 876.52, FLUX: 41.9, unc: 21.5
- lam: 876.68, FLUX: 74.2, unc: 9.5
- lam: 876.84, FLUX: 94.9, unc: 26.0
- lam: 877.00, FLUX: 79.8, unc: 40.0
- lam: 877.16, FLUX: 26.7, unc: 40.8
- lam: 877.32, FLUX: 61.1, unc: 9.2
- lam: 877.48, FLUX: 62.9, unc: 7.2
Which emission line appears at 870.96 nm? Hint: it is [S II] 6716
